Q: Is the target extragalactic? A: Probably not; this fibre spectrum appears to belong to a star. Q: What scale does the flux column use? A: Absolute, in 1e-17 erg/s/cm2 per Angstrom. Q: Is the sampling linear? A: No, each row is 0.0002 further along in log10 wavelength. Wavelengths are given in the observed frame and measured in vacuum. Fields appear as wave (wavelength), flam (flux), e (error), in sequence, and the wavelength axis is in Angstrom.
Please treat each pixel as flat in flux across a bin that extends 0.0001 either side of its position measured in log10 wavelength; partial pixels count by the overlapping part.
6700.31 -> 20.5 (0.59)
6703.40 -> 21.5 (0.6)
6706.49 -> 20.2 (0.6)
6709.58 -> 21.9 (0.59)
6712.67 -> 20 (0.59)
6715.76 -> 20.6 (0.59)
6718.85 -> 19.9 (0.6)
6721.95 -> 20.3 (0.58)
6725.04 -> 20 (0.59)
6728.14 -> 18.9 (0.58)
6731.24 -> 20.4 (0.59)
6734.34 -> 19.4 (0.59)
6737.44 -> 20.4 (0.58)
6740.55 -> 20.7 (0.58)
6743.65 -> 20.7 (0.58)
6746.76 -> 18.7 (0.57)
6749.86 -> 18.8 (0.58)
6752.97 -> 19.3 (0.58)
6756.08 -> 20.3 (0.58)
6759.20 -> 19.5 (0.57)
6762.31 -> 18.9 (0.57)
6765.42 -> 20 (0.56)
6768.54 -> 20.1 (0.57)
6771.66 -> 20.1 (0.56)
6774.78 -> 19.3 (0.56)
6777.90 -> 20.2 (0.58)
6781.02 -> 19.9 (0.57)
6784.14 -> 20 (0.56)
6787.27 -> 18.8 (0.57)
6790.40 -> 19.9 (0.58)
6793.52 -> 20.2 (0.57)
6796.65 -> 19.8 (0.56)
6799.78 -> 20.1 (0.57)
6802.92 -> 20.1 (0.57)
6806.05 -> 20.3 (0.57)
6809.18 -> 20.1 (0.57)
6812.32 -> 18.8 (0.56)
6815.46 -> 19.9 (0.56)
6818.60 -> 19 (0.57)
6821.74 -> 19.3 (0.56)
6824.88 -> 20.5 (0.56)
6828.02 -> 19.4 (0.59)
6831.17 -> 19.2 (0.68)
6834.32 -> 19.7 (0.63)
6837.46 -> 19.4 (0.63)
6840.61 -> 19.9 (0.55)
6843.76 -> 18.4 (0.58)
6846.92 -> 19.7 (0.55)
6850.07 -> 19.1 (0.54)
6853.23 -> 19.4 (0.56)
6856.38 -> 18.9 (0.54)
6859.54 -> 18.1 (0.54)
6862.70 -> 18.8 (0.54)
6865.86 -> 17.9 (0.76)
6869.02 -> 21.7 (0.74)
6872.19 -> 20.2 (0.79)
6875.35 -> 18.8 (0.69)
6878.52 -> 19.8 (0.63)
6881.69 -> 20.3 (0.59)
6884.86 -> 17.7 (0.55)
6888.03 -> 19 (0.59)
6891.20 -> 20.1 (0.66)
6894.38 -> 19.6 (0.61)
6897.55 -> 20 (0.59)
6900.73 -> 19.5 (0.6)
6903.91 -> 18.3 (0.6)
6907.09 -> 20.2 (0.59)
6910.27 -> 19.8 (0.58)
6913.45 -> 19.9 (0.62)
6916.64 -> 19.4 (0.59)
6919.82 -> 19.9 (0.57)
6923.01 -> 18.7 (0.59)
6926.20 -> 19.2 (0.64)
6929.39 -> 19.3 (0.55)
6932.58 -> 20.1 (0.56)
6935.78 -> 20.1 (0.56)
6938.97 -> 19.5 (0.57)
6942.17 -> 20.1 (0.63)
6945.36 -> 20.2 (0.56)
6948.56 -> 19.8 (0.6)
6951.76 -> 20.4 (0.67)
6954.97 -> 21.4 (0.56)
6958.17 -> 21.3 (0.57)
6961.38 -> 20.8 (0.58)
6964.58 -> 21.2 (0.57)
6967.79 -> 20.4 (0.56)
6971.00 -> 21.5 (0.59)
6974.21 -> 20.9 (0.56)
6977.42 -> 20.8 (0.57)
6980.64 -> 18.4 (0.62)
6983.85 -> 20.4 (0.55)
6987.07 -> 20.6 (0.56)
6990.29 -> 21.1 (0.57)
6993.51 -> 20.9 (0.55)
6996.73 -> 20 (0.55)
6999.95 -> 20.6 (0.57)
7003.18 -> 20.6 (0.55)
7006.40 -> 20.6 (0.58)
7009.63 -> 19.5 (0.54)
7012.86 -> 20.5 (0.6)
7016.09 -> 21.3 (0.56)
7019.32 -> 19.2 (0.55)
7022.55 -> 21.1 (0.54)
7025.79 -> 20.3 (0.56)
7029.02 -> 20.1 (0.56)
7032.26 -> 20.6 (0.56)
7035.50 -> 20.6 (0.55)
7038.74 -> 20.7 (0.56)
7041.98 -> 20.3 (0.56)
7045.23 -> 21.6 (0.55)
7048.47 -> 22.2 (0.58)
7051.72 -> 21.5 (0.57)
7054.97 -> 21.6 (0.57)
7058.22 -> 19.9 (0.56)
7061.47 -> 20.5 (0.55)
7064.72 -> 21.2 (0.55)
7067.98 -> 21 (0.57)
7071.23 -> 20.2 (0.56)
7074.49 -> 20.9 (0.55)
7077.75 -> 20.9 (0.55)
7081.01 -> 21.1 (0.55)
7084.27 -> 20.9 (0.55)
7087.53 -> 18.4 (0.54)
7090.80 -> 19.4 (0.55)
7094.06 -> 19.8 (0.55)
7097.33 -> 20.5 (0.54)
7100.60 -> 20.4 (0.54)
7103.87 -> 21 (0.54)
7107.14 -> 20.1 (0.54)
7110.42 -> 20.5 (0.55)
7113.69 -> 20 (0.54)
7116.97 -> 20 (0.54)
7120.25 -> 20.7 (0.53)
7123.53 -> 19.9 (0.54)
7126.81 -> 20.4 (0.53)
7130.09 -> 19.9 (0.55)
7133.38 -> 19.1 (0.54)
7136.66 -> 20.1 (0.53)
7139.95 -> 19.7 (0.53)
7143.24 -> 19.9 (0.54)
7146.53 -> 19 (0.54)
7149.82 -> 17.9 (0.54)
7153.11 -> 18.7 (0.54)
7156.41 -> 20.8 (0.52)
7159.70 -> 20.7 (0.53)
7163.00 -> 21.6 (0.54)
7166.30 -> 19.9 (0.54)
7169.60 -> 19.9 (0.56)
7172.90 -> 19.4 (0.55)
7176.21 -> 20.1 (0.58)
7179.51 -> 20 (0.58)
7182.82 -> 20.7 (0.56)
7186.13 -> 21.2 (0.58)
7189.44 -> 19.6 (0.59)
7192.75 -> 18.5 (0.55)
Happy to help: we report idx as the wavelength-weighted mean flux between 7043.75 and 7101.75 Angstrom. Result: 20.7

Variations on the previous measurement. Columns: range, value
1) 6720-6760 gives 19.8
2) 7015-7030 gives 20.4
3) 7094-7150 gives 20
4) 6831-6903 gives 19.3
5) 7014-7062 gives 20.8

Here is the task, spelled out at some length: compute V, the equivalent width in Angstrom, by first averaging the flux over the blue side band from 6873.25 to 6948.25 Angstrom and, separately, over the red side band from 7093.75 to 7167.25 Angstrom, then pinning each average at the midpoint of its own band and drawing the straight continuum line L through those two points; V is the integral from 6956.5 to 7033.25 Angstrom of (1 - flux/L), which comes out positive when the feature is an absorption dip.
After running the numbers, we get -3.1 Angstrom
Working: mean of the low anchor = 19.6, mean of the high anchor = 20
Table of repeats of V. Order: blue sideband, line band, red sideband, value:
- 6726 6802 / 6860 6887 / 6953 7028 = 1.1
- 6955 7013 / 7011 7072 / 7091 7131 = -1.0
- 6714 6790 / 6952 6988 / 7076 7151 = -1.4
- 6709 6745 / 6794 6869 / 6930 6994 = 3.3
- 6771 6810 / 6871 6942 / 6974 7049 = 2.4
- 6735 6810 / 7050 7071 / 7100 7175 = -1.0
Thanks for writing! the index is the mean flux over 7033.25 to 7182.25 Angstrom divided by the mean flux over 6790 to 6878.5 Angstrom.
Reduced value 1.0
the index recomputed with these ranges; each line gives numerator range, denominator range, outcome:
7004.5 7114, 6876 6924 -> 1.06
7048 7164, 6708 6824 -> 1.02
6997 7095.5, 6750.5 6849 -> 1.05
